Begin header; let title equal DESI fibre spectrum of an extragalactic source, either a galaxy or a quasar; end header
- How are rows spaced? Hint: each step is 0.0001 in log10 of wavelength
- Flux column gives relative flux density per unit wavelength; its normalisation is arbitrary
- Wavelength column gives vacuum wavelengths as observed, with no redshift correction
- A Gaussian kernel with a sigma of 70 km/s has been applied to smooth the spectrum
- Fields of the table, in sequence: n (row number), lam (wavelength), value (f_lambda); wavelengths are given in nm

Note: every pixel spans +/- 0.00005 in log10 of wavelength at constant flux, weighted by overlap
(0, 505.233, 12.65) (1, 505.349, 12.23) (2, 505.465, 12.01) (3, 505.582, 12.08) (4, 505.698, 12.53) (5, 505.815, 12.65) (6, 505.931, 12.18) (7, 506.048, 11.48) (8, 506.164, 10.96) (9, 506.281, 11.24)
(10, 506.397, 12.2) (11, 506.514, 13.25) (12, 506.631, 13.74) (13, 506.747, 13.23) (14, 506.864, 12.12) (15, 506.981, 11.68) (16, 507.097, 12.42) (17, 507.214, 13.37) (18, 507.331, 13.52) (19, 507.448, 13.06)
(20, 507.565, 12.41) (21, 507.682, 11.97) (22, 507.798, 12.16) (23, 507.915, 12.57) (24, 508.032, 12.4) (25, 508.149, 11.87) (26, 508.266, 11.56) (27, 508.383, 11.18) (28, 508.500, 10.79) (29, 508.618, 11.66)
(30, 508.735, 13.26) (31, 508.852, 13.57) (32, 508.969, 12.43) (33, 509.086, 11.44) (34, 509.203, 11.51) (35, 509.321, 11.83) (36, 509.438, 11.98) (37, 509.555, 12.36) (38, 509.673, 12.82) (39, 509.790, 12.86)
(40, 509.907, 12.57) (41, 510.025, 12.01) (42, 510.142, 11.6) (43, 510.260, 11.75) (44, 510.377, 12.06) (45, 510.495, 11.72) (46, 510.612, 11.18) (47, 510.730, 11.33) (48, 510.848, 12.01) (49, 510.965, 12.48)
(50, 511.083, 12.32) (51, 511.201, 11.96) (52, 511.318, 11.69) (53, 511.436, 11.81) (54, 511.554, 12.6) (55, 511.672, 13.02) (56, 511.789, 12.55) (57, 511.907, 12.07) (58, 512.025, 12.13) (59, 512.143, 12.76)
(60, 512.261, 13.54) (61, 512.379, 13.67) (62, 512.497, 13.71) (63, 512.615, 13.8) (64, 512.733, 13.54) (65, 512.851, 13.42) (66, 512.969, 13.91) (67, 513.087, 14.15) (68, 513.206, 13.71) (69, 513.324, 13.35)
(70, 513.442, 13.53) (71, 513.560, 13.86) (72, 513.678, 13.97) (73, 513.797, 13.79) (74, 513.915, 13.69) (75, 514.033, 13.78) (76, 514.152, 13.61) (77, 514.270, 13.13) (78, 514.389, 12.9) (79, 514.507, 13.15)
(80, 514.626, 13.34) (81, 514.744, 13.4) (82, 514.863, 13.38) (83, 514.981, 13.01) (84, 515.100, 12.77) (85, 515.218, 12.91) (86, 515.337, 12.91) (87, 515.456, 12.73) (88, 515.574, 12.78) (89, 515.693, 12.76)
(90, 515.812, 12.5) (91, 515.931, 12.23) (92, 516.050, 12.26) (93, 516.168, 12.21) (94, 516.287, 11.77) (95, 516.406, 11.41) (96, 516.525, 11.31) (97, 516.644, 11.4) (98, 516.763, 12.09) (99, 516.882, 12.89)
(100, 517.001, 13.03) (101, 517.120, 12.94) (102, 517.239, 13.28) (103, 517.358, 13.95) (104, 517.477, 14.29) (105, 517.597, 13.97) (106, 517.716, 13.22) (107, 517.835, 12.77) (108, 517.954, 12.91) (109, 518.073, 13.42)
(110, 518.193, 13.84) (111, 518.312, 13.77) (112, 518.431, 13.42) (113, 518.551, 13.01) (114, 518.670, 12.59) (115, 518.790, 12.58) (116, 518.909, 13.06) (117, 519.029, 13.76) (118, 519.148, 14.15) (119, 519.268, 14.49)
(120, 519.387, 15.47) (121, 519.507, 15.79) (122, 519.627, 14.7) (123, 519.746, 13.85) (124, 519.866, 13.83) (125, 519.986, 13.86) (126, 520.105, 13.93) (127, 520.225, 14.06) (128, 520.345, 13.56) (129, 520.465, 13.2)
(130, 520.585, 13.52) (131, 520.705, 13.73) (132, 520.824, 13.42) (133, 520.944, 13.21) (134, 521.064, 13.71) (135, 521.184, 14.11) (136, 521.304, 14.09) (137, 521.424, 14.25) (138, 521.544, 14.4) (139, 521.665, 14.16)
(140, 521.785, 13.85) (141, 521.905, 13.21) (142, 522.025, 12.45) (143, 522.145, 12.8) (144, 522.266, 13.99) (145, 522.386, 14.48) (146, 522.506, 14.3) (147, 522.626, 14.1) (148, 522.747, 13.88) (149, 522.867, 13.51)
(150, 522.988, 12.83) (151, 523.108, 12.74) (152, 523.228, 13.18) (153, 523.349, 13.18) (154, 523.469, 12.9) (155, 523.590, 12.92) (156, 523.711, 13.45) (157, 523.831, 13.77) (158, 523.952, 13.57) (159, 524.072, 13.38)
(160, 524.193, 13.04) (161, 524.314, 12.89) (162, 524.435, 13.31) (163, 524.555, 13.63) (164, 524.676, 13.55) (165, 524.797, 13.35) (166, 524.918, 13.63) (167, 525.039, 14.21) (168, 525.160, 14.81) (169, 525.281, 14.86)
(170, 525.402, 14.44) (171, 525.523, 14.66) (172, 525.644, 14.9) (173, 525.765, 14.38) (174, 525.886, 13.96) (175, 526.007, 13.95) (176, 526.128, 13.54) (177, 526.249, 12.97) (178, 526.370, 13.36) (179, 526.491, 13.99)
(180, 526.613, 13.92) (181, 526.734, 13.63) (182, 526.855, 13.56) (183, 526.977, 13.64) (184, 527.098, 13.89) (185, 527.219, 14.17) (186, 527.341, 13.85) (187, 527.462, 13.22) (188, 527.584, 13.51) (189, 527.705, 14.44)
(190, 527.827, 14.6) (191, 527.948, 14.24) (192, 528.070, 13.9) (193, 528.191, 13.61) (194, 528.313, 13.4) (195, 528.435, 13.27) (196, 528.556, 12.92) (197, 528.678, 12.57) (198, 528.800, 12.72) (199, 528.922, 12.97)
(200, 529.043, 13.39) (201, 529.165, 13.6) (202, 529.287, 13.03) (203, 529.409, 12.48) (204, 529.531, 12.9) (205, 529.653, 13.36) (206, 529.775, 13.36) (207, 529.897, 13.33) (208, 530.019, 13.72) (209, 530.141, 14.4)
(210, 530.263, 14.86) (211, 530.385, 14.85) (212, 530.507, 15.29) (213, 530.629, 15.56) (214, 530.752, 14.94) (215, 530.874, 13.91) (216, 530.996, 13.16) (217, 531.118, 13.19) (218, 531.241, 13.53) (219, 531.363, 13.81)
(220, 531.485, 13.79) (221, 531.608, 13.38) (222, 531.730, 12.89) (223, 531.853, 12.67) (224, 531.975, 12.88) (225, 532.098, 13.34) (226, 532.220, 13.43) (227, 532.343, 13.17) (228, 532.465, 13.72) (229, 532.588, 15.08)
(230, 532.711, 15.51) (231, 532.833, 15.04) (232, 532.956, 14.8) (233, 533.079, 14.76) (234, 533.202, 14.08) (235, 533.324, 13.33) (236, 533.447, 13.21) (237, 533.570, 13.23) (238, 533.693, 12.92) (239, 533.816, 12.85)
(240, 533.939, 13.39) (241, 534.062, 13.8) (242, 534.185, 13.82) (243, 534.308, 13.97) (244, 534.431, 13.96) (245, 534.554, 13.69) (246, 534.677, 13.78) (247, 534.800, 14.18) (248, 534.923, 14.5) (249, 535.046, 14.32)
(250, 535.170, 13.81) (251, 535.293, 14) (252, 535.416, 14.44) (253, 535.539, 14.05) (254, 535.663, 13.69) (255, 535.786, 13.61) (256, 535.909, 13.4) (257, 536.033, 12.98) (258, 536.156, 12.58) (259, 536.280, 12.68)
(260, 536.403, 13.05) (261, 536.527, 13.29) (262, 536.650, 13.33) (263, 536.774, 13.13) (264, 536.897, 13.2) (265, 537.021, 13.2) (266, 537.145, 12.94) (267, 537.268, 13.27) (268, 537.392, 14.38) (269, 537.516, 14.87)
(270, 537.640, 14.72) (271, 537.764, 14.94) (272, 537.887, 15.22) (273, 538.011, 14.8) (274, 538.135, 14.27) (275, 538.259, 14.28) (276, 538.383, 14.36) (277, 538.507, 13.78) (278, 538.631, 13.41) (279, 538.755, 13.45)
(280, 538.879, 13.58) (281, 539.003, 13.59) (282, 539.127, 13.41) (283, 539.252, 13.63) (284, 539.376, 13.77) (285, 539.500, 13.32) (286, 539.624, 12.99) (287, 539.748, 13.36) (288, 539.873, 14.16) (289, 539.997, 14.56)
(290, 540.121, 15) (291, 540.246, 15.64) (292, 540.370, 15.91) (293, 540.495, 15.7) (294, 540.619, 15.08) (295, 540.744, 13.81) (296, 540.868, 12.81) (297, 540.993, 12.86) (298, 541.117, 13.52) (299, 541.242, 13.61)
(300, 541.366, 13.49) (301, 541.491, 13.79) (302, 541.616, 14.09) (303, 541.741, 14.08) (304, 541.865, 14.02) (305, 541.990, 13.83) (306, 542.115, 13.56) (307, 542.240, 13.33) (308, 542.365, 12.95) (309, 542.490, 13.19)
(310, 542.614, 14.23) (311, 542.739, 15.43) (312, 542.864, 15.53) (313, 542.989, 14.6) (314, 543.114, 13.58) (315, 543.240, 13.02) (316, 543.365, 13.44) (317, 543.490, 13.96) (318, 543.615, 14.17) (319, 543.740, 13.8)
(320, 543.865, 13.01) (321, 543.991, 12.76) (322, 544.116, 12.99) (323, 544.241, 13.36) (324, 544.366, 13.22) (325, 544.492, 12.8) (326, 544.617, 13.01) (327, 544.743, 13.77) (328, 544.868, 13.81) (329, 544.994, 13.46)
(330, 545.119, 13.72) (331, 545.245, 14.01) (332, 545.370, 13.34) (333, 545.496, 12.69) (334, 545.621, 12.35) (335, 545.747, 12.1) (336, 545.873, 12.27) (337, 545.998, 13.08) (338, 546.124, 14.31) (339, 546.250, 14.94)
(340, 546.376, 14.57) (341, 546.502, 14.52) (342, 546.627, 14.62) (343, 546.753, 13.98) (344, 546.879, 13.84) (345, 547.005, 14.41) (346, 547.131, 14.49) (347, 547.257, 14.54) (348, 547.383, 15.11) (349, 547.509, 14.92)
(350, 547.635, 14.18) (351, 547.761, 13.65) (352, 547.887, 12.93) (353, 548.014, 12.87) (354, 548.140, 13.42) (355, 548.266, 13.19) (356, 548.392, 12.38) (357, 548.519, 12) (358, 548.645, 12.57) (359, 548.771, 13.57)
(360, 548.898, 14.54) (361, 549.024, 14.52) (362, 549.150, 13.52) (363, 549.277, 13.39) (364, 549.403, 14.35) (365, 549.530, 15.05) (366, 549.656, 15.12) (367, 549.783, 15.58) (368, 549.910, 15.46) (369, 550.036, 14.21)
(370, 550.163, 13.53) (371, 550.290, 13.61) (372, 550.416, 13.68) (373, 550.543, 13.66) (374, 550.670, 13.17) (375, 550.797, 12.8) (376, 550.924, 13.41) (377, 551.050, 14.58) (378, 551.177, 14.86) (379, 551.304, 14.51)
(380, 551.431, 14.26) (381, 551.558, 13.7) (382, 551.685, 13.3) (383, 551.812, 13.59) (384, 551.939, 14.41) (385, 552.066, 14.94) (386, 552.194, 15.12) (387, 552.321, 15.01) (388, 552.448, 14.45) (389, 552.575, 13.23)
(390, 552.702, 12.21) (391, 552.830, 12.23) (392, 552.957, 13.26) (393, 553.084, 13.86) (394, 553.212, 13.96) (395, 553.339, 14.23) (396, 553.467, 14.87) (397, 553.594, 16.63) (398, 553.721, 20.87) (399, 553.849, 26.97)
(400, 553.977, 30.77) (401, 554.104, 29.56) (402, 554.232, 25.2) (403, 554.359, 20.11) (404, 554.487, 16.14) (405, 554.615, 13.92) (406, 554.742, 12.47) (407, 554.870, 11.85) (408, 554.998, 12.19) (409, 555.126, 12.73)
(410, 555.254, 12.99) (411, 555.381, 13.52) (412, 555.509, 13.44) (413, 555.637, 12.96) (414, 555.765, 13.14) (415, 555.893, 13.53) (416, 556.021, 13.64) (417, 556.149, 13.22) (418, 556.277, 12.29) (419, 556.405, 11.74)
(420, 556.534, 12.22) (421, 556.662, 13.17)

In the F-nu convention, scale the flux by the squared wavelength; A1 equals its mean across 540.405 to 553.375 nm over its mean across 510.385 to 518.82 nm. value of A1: 1.21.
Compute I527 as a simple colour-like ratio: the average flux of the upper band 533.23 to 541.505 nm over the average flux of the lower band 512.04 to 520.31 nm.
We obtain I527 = 1.0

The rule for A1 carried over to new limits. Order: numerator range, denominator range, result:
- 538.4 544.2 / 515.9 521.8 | 1.12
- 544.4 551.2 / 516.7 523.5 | 1.12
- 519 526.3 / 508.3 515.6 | 1.13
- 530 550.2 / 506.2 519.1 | 1.21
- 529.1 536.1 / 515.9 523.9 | 1.08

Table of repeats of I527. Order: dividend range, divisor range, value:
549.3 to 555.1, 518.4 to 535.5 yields 1.13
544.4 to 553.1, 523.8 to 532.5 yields 1.01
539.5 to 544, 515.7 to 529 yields 1.03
